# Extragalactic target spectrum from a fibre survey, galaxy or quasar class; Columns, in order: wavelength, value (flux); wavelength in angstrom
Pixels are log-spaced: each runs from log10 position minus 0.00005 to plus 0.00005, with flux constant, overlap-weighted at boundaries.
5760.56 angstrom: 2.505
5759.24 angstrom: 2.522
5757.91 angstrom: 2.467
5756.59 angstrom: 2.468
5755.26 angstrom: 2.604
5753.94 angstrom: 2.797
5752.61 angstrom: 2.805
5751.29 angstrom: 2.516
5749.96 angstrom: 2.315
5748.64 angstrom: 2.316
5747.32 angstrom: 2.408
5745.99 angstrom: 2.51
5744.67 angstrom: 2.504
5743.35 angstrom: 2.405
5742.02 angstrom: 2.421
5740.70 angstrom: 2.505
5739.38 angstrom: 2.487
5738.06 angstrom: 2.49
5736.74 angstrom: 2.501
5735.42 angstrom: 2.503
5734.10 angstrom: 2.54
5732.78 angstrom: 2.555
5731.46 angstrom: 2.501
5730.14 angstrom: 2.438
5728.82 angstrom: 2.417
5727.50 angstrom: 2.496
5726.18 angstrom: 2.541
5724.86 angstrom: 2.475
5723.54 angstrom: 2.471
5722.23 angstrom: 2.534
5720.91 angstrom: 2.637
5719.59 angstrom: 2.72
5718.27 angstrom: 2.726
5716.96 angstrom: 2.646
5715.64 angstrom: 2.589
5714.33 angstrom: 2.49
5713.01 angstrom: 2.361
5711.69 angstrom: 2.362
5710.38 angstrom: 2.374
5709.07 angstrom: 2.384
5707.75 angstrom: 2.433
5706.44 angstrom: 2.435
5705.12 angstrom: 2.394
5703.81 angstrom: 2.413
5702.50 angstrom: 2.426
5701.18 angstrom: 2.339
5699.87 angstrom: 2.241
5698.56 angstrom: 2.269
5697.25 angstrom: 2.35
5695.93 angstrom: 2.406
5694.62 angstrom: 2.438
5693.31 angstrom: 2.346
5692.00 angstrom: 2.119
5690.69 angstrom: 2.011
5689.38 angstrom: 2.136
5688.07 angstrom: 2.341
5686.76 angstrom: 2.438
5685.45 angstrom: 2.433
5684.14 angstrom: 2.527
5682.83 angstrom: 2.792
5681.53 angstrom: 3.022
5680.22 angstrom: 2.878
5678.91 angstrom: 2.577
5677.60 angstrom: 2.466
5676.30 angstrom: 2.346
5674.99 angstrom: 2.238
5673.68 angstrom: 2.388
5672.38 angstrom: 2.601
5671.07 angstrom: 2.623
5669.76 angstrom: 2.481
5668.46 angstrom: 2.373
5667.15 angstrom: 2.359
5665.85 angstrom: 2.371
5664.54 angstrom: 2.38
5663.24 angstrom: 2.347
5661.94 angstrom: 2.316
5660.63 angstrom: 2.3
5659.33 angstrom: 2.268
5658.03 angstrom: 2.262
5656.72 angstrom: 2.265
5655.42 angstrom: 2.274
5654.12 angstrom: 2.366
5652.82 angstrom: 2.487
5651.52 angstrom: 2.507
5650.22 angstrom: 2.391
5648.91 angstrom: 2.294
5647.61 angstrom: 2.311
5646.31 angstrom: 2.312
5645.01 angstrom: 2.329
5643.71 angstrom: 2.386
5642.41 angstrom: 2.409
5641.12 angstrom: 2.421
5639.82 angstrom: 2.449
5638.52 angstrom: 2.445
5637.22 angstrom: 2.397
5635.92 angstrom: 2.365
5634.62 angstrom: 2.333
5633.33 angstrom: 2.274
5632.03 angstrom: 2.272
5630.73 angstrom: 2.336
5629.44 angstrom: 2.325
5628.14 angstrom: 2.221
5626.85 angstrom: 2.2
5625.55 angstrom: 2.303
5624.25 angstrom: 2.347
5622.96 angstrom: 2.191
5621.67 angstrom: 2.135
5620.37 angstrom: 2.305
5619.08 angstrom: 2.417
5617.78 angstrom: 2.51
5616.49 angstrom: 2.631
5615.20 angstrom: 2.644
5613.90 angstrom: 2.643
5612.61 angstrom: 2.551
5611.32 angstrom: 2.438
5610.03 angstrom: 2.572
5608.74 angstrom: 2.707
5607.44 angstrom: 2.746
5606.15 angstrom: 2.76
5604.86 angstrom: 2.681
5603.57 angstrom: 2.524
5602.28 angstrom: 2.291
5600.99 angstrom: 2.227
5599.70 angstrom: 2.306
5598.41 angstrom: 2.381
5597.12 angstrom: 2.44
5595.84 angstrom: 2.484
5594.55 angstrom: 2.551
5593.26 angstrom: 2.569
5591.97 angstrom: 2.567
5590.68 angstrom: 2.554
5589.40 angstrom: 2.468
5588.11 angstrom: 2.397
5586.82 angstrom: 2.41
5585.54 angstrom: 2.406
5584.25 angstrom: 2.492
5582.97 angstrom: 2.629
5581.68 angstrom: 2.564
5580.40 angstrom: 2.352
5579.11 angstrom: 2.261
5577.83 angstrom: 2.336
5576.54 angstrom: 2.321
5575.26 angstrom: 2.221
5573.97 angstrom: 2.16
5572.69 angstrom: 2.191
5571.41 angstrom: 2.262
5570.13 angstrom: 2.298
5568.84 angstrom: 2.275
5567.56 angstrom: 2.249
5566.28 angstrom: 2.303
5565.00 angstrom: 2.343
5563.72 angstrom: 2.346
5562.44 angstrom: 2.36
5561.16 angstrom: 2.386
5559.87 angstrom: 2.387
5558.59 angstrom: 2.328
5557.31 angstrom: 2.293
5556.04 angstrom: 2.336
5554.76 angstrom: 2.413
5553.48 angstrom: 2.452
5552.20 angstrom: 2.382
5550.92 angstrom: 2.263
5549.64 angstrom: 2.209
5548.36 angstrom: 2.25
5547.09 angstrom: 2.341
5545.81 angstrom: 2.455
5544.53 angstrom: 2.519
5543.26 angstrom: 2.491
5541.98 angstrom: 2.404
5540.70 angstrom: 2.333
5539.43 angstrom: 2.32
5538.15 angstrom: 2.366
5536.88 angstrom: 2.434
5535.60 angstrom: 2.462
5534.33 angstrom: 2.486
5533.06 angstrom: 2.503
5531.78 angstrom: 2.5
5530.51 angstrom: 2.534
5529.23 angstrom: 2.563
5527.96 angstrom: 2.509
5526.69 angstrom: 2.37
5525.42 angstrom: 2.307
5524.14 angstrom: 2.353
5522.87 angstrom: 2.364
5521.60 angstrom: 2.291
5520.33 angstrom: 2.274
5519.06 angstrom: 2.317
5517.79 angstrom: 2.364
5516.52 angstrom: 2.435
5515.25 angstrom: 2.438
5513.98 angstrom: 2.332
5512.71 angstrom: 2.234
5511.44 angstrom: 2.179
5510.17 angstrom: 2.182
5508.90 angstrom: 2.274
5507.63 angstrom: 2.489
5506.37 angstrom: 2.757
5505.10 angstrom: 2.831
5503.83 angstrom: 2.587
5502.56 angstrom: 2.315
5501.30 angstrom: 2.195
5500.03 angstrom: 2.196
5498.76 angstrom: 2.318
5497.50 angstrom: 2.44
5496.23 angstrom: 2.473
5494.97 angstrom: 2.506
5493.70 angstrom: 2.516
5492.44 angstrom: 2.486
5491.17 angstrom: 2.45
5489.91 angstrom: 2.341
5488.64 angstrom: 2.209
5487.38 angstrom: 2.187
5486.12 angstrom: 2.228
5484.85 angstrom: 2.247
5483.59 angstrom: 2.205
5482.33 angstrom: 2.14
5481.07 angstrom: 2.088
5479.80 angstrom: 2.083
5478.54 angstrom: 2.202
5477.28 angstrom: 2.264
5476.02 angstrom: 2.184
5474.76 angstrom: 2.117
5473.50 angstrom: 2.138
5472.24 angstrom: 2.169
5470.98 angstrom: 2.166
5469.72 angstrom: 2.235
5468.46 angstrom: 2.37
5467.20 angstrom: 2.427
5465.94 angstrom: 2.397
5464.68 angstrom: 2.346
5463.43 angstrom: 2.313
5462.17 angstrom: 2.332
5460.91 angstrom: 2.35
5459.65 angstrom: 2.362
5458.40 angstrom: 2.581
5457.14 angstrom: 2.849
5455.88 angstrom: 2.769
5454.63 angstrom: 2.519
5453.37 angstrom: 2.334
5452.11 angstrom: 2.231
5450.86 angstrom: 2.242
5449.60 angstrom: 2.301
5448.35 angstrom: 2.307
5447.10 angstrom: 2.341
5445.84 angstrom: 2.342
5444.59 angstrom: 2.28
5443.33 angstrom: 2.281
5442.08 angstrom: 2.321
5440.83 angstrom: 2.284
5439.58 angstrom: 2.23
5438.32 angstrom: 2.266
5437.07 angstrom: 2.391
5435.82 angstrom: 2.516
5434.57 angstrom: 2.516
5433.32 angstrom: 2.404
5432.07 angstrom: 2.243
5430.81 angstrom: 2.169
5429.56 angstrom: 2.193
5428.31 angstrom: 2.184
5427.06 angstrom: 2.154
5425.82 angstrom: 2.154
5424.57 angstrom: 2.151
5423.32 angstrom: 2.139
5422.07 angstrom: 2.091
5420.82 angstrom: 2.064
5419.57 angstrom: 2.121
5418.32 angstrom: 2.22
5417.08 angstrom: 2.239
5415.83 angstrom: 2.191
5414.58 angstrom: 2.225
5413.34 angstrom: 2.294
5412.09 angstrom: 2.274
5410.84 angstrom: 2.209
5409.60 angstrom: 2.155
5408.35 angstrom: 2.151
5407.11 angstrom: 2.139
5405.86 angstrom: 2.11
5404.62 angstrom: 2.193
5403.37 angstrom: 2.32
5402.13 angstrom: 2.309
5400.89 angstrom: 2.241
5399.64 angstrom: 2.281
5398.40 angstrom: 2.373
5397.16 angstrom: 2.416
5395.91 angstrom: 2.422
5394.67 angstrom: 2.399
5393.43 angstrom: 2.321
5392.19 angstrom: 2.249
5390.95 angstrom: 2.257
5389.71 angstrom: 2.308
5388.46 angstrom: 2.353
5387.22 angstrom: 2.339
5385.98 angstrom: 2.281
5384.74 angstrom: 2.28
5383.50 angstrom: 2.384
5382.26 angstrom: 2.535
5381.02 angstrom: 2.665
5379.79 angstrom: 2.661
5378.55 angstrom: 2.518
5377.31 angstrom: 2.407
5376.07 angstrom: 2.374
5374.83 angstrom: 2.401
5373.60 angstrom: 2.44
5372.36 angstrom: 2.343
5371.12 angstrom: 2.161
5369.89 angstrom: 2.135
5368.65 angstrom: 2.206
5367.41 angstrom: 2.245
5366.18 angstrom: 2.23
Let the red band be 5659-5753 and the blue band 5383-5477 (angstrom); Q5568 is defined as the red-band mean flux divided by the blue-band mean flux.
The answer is 1.07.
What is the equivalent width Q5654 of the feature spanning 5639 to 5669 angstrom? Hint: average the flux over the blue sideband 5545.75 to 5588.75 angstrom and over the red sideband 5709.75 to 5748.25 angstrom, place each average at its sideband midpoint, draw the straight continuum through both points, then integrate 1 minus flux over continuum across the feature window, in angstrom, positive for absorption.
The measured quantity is 0.9 angstrom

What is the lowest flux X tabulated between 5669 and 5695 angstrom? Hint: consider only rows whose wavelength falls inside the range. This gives 2.011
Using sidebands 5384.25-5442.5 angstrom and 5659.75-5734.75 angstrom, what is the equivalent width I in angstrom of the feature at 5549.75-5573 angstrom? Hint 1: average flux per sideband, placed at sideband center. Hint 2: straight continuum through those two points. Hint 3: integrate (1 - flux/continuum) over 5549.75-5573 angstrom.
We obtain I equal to 0.3 angstrom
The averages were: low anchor 2.26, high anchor 2.45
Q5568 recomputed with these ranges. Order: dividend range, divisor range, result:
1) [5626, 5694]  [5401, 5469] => 1.04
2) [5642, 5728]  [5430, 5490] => 1.05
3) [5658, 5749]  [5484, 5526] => 1.03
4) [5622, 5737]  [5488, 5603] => 1.01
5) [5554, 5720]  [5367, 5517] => 1.04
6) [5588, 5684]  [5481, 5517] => 1.03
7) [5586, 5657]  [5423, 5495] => 1.05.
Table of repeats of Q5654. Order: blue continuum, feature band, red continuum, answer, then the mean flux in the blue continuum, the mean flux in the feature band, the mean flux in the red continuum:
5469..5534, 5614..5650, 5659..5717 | 0.50 angstrom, 2.34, 2.36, 2.42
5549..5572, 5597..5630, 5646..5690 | -0.93 angstrom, 2.33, 2.44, 2.43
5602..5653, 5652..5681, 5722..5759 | 0.45 angstrom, 2.42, 2.41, 2.5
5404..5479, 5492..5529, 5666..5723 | -1.04 angstrom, 2.28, 2.39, 2.45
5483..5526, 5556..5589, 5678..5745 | 0.73 angstrom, 2.36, 2.34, 2.47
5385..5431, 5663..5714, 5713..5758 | 1.31 angstrom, 2.24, 2.42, 2.52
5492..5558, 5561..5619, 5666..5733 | -0.51 angstrom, 2.4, 2.44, 2.46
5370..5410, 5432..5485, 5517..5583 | 0.63 angstrom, 2.34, 2.32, 2.36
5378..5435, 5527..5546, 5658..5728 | -0.85 angstrom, 2.28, 2.46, 2.44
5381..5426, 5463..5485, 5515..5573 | 0.86 angstrom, 2.26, 2.23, 2.37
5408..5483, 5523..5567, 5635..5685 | -0.81 angstrom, 2.28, 2.39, 2.43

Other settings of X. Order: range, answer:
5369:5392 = 2.135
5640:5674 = 2.262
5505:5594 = 2.16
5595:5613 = 2.227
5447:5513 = 2.083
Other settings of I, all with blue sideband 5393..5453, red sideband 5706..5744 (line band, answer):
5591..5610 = -0.9 angstrom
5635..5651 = 0.4 angstrom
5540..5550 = -0.1 angstrom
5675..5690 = -0.4 angstrom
